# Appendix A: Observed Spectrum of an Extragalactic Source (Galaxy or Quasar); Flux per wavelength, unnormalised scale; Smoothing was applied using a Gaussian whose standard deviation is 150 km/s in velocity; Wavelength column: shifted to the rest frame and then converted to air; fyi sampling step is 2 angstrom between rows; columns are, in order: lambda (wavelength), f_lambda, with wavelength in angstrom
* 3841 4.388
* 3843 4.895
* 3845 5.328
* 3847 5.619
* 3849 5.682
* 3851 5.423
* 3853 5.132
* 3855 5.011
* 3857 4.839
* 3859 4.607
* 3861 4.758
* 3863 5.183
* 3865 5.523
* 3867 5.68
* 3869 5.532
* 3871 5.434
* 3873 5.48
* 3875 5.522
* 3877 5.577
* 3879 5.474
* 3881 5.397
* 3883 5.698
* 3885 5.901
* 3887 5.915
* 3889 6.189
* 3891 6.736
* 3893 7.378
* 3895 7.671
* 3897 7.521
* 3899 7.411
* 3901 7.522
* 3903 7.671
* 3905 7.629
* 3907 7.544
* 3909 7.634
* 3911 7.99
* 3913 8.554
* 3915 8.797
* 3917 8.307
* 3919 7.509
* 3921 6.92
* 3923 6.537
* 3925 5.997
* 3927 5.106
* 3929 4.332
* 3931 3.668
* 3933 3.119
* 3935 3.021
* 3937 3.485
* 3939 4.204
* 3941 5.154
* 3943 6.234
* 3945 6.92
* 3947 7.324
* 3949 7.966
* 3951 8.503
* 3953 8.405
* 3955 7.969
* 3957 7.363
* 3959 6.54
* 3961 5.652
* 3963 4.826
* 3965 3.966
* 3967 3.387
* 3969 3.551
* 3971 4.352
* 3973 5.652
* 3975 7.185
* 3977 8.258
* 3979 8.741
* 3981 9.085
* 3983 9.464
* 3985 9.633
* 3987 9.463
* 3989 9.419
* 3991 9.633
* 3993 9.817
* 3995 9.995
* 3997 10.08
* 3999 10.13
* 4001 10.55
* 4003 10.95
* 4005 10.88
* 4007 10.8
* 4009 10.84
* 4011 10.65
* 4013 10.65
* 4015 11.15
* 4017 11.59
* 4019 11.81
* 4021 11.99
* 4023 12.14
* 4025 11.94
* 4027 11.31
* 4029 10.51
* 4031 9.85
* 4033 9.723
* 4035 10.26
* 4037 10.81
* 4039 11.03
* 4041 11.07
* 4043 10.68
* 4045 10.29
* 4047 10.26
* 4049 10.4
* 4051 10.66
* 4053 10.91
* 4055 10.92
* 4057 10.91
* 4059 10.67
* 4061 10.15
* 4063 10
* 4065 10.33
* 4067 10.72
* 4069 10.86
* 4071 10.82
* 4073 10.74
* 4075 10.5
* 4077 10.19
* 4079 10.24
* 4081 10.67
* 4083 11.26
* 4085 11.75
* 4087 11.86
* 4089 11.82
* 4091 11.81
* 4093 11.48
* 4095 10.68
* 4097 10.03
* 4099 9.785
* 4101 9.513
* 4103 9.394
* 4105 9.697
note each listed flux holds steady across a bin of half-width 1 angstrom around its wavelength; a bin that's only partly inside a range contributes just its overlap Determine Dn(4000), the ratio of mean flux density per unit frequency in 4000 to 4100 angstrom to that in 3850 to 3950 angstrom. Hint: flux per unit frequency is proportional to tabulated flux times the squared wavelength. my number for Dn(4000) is 1.92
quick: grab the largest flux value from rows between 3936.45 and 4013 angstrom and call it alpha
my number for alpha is 10.95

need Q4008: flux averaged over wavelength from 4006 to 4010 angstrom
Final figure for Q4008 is 10.8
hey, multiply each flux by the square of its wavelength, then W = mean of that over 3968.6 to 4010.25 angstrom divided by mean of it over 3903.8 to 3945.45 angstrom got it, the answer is 1.53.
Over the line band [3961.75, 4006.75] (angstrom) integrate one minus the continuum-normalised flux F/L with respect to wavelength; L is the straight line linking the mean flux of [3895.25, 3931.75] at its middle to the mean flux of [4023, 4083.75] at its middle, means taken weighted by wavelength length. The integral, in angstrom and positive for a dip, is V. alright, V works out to 4.0 angstrom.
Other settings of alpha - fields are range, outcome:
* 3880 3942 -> 8.797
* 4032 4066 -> 11.07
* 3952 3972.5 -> 8.405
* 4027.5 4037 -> 10.81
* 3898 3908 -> 7.671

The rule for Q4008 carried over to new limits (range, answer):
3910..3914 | 8.27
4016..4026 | 11.9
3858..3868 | 5.15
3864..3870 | 5.58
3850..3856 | 5.19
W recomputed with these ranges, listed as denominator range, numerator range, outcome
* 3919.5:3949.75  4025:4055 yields 2.09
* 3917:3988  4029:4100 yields 1.79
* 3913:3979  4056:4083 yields 1.86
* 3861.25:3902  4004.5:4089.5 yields 1.93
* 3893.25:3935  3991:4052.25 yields 1.67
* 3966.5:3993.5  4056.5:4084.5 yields 1.43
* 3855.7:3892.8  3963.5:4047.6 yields 1.84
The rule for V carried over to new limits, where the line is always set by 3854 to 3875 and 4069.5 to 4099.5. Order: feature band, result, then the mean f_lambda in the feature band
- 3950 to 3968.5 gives 3.44 angstrom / 6.22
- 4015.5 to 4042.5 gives -4.56 angstrom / 11.1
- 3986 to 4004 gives -2.92 angstrom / 10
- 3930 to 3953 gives 5.46 angstrom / 5.55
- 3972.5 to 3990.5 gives -0.84 angstrom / 8.66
